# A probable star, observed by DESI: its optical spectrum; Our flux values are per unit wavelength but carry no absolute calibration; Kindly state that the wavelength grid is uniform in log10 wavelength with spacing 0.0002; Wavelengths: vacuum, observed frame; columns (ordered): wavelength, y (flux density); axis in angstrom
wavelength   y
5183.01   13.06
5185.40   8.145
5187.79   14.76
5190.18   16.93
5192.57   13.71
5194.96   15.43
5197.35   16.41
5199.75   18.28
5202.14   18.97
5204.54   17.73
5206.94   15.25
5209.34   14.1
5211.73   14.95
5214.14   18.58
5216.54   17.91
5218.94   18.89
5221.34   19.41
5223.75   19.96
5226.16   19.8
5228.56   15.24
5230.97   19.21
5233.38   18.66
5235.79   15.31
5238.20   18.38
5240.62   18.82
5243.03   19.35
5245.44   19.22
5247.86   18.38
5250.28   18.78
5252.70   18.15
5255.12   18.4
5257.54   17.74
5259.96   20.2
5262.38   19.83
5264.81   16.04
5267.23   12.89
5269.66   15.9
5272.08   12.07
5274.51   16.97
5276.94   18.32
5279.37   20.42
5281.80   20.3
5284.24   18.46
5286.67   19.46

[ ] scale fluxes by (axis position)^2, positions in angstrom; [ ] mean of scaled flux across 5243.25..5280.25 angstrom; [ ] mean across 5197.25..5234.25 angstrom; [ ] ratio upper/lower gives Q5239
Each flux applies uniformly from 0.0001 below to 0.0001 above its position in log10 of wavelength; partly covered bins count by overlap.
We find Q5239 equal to 1.0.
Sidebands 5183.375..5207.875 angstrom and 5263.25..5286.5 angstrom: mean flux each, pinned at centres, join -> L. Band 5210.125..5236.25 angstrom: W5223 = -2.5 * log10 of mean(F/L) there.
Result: -0.13 mag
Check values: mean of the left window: 15.5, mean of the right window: 17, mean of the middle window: 18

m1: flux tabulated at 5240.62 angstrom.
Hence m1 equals 18.82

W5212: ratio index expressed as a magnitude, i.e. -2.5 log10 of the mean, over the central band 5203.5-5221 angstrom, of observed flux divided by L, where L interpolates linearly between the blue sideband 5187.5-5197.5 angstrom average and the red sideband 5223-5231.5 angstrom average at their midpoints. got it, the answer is 0.02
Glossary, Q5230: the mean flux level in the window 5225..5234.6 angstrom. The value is 18.2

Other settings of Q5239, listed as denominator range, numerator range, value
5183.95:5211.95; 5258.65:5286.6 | 1.17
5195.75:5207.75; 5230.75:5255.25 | 1.08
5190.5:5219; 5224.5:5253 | 1.12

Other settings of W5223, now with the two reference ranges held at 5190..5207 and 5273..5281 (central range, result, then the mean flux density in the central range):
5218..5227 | -0.14 mag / 19.5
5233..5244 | -0.03 mag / 18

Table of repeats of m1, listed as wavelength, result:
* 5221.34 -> 19.41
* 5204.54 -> 17.73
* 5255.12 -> 18.4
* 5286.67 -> 19.46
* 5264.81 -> 16.04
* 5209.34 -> 14.1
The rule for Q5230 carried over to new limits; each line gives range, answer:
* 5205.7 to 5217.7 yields 16.2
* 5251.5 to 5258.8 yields 18.1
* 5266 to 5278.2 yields 15.3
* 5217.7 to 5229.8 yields 18.7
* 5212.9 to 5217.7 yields 18.2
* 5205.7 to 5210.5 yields 14.7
